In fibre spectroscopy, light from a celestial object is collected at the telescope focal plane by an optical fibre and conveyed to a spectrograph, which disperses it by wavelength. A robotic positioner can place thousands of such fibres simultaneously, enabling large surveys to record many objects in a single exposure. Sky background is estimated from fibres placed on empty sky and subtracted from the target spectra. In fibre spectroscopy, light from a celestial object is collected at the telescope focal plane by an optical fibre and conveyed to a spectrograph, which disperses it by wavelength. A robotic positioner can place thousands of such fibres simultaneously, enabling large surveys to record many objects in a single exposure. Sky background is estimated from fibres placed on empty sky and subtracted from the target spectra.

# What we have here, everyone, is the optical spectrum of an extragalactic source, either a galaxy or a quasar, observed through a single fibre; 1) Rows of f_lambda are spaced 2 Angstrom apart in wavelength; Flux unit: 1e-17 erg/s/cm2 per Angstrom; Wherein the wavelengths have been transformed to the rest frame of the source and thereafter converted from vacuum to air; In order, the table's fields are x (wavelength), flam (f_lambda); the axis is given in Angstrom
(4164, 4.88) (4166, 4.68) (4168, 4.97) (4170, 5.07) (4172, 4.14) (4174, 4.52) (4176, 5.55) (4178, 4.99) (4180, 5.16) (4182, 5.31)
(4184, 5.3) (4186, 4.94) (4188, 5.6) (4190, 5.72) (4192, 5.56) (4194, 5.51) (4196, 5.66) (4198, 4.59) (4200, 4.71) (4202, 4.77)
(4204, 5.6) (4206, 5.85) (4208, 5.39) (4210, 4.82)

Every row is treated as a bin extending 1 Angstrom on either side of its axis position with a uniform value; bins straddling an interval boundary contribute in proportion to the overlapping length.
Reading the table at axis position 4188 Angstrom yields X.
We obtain 5.6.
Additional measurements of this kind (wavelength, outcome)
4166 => 4.68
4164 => 4.88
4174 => 4.52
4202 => 4.77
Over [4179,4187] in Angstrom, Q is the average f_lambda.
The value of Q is 5.18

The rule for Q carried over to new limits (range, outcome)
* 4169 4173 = 4.61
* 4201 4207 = 5.41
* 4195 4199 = 5.12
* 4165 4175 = 4.68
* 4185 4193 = 5.46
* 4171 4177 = 4.74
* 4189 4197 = 5.61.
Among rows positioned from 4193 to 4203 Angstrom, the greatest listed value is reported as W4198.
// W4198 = 5.66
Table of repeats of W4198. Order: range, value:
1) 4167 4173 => 5.07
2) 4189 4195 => 5.72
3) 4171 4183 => 5.55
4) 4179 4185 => 5.31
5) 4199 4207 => 5.85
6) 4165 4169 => 4.97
